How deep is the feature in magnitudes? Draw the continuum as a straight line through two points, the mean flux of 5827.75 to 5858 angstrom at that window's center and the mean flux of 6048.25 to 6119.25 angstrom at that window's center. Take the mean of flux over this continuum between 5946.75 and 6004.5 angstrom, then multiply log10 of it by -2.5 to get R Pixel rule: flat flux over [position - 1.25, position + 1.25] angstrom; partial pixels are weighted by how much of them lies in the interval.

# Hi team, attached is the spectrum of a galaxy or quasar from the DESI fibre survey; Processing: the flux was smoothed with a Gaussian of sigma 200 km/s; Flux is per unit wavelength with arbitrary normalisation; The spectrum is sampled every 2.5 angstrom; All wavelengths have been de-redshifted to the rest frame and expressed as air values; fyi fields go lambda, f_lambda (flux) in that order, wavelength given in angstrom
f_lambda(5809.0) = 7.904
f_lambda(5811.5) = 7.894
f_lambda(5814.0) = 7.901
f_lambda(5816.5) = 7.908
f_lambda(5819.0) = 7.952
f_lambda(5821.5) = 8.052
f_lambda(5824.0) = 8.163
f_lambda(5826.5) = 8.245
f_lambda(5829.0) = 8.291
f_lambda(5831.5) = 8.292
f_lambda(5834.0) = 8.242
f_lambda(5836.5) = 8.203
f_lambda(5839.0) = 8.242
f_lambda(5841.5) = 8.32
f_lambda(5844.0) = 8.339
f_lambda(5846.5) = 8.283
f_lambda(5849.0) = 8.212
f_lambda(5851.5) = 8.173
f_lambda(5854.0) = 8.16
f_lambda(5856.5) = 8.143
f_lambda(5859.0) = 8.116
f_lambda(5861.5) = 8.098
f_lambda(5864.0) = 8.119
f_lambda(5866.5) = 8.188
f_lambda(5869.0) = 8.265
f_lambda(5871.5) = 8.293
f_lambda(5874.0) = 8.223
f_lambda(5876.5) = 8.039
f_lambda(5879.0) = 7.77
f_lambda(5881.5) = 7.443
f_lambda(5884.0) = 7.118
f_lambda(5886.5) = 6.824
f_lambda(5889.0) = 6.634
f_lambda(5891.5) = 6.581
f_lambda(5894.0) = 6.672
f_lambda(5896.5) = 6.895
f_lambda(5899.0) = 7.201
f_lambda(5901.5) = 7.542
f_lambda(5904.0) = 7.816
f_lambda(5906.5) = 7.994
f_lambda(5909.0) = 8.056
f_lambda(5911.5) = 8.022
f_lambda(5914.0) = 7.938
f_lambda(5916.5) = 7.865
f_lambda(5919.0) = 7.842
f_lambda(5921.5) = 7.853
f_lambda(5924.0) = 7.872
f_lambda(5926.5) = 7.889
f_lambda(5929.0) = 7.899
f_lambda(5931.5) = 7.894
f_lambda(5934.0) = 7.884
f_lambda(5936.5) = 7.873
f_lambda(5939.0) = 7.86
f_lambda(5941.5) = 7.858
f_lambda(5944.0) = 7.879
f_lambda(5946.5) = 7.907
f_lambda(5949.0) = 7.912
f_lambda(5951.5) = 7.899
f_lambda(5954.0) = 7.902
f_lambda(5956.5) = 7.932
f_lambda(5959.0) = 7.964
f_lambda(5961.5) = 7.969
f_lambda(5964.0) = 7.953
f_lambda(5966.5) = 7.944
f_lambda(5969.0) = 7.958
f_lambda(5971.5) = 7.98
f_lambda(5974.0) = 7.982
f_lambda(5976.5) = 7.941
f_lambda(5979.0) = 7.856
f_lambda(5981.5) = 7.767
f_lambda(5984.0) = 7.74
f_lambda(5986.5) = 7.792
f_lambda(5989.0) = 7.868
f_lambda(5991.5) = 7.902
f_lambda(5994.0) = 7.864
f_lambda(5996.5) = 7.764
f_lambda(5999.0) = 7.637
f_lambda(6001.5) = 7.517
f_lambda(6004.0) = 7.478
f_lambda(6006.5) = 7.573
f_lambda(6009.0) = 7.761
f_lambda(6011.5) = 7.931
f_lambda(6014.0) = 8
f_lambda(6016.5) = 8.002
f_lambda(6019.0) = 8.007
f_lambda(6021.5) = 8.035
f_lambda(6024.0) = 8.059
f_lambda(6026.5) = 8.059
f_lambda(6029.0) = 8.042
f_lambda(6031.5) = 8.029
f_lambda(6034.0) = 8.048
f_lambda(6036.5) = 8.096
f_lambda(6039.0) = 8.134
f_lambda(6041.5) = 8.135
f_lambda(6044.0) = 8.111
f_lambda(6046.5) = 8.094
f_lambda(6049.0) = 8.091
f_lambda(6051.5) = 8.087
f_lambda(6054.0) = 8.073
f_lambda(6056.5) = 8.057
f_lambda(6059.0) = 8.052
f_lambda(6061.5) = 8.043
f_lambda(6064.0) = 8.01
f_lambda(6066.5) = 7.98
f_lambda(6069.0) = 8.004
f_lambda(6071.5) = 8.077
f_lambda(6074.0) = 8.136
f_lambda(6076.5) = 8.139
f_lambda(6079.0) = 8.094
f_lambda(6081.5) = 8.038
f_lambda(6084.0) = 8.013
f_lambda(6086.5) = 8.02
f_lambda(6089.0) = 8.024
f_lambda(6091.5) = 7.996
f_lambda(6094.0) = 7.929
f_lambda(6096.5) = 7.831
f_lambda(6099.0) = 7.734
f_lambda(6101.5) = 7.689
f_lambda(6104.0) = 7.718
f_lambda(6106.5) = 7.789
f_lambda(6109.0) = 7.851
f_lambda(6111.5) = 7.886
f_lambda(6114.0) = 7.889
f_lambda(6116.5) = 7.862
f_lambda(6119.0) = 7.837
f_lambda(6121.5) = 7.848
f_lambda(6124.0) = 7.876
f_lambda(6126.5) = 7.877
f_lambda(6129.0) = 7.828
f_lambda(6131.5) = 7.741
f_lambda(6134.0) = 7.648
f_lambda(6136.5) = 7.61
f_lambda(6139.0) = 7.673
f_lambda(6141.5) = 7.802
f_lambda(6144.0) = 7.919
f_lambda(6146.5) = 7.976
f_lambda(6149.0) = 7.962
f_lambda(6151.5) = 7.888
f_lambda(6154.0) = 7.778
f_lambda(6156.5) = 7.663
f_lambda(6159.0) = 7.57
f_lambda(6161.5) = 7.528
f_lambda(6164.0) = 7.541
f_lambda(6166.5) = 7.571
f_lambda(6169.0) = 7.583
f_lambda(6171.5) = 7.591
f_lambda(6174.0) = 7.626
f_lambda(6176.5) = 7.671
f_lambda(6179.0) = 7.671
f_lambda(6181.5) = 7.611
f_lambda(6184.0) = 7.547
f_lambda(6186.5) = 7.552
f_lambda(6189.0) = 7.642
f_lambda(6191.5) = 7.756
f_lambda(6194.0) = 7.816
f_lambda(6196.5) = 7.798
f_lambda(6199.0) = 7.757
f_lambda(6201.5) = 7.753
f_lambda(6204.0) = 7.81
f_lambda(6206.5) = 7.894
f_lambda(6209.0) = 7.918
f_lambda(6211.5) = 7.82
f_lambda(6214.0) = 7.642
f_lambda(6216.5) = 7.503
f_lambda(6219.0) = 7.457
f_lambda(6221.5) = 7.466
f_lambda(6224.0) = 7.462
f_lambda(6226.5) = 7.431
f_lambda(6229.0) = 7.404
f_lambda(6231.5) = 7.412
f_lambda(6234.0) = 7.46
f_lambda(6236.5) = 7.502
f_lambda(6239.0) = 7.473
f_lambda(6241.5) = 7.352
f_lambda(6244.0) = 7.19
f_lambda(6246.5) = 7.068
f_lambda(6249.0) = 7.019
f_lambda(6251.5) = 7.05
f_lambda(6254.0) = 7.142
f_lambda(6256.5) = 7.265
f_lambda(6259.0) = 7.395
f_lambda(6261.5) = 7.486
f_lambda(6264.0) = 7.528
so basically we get 0.03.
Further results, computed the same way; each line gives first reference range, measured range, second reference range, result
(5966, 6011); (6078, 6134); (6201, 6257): -0.034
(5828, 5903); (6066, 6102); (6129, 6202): -0.035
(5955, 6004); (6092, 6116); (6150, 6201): -0.013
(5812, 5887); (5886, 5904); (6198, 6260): 0.148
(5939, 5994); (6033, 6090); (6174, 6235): -0.038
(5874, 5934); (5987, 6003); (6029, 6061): 0.020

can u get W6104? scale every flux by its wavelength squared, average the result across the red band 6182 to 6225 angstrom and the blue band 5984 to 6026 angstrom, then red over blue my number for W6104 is 1.05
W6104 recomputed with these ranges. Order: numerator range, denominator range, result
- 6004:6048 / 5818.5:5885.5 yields 1.05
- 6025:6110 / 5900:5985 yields 1.06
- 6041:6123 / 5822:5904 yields 1.09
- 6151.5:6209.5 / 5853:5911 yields 1.11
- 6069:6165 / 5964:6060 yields 1.02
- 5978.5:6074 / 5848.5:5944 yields 1.07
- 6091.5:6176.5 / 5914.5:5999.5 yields 1.04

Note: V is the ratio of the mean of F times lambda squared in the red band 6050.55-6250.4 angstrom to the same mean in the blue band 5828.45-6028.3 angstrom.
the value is 1.1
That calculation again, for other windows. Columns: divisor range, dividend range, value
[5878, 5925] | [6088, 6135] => 1.12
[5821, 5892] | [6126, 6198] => 1.07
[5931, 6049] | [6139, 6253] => 1.03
